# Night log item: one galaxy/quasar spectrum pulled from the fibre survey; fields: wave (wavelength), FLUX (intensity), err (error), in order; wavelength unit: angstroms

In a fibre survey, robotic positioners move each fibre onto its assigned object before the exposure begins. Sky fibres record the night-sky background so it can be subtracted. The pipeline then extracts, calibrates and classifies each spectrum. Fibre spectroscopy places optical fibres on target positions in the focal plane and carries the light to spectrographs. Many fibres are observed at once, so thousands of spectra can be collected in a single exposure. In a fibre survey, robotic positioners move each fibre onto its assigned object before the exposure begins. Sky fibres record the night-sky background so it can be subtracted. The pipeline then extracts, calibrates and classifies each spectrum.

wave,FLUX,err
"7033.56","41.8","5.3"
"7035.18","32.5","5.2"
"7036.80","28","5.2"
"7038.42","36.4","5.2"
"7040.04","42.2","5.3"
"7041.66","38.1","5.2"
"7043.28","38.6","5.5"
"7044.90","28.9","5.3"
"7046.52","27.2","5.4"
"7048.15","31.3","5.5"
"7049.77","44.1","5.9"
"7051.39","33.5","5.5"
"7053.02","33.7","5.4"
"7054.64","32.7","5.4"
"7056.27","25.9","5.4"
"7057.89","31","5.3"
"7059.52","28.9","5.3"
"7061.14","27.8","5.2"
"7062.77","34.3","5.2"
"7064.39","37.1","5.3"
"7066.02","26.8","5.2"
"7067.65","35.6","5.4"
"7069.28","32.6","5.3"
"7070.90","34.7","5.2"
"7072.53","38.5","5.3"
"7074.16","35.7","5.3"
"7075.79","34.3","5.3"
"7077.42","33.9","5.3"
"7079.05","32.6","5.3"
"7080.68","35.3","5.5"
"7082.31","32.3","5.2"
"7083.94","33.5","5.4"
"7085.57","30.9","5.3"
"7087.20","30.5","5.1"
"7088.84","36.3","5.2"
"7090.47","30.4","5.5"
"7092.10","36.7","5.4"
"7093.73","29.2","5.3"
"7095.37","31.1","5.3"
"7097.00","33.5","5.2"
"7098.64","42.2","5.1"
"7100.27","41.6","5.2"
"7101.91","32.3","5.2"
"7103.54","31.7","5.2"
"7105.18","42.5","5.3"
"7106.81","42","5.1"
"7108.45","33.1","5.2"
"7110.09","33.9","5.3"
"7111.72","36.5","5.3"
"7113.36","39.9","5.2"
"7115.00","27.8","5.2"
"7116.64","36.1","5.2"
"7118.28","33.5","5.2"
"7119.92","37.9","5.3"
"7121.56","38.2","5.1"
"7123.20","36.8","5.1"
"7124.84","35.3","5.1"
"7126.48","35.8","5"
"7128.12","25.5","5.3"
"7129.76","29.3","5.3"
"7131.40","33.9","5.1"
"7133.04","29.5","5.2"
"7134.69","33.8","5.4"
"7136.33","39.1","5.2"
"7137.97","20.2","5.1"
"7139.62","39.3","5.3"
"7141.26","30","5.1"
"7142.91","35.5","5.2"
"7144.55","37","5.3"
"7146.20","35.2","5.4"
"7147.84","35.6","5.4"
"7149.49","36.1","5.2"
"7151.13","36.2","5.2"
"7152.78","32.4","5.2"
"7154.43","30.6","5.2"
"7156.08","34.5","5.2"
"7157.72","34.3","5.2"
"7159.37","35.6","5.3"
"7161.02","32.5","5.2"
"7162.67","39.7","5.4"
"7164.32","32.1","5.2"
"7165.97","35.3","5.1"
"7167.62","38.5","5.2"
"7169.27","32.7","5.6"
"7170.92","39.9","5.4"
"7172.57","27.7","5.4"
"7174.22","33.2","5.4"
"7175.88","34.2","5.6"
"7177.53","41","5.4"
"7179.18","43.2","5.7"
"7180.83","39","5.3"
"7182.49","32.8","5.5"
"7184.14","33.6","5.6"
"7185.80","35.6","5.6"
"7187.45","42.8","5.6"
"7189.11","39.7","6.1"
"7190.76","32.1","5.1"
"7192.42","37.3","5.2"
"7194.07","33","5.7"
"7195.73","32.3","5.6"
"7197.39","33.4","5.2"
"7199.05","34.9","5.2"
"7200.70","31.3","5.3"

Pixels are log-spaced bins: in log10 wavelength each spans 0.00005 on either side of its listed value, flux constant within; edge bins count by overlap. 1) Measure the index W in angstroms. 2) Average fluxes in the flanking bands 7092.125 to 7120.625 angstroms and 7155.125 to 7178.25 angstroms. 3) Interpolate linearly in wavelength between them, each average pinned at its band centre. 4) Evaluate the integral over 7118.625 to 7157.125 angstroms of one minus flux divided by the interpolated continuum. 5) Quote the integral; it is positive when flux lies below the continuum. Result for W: 1.6 angstroms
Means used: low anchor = 35.6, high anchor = 35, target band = 33.8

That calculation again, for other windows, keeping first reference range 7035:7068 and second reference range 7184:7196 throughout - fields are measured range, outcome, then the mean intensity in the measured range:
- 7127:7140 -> 1.4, 31.2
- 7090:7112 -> -0.9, 35.5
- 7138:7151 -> 0.2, 34.6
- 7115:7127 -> -0.4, 35.7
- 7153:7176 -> 0.8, 34.3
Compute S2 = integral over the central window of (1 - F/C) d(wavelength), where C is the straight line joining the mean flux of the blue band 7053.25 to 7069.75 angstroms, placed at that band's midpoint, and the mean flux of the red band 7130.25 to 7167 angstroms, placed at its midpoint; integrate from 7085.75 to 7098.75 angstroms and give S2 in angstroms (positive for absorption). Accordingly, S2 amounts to -0.3 angstroms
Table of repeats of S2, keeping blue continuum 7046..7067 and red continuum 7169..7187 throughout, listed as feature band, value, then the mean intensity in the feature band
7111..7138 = 0.3 angstroms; 33.9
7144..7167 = 0.3 angstroms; 34.8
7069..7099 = -0.9 angstroms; 33.8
